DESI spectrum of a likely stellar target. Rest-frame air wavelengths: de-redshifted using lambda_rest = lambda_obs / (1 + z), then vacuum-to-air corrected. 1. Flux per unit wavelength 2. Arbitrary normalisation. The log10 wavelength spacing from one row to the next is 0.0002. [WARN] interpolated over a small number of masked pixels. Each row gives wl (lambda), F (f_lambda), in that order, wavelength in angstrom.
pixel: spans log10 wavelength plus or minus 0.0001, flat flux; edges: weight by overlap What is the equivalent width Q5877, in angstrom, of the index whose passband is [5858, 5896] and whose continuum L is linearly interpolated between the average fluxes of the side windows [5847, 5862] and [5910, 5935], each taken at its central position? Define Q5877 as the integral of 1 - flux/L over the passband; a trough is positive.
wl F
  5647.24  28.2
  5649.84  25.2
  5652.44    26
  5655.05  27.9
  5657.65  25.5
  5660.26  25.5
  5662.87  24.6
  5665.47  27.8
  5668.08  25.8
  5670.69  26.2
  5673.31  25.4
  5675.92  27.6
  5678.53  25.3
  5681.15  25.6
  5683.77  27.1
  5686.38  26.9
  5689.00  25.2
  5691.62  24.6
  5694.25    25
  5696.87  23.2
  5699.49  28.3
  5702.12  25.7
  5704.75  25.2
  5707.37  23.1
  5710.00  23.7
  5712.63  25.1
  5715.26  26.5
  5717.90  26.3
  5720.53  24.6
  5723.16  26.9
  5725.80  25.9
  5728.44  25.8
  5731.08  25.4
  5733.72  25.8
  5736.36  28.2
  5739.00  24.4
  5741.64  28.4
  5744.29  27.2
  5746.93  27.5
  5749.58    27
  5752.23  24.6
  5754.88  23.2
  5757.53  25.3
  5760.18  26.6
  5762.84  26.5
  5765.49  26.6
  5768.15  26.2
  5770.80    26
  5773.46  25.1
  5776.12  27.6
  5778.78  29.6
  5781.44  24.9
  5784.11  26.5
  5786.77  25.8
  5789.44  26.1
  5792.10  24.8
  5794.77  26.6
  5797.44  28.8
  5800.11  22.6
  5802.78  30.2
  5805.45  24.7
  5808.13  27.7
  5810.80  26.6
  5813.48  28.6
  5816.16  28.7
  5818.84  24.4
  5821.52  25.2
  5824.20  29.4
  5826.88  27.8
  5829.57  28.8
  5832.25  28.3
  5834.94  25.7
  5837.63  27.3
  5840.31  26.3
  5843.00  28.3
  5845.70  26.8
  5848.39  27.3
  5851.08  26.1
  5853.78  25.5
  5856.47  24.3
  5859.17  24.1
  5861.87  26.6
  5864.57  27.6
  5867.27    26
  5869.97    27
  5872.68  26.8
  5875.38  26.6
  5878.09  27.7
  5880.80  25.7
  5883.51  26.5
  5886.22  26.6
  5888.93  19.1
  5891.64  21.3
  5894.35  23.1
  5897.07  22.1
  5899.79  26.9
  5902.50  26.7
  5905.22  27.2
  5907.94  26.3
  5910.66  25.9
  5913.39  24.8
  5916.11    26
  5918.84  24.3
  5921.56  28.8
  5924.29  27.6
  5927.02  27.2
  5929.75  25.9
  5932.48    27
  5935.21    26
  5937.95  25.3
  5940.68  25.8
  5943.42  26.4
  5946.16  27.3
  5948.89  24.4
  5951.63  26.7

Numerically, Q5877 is 0.8 angstrom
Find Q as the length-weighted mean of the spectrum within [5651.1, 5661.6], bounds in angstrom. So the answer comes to 26.2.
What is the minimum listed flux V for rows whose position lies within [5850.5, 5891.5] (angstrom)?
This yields 19.1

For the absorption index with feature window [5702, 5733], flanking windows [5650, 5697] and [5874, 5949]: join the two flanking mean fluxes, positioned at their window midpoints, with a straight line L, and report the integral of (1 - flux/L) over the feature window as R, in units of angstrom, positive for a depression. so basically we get 0.6 angstrom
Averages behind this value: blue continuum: 25.9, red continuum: 25.7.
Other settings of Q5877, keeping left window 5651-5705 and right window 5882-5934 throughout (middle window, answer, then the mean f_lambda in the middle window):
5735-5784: -1.19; 26.4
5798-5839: -2.34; 27.1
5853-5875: -0.42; 26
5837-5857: -0.76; 26.6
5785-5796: -0.06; 25.9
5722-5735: -0.06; 25.9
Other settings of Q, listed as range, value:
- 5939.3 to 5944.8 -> 26.1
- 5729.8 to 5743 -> 26.4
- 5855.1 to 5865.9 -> 25.7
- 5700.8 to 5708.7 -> 24.7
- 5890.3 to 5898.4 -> 22.2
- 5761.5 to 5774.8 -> 26.1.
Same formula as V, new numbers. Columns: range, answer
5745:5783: 23.2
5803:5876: 24.1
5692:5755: 23.1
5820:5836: 25.2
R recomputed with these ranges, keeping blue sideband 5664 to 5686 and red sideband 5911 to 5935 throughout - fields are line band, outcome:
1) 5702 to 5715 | 0.87 angstrom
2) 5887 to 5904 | 1.96 angstrom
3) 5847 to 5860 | 0.43 angstrom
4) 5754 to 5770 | 0.35 angstrom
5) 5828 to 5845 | -0.67 angstrom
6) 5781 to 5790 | 0.17 angstrom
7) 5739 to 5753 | -0.22 angstrom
